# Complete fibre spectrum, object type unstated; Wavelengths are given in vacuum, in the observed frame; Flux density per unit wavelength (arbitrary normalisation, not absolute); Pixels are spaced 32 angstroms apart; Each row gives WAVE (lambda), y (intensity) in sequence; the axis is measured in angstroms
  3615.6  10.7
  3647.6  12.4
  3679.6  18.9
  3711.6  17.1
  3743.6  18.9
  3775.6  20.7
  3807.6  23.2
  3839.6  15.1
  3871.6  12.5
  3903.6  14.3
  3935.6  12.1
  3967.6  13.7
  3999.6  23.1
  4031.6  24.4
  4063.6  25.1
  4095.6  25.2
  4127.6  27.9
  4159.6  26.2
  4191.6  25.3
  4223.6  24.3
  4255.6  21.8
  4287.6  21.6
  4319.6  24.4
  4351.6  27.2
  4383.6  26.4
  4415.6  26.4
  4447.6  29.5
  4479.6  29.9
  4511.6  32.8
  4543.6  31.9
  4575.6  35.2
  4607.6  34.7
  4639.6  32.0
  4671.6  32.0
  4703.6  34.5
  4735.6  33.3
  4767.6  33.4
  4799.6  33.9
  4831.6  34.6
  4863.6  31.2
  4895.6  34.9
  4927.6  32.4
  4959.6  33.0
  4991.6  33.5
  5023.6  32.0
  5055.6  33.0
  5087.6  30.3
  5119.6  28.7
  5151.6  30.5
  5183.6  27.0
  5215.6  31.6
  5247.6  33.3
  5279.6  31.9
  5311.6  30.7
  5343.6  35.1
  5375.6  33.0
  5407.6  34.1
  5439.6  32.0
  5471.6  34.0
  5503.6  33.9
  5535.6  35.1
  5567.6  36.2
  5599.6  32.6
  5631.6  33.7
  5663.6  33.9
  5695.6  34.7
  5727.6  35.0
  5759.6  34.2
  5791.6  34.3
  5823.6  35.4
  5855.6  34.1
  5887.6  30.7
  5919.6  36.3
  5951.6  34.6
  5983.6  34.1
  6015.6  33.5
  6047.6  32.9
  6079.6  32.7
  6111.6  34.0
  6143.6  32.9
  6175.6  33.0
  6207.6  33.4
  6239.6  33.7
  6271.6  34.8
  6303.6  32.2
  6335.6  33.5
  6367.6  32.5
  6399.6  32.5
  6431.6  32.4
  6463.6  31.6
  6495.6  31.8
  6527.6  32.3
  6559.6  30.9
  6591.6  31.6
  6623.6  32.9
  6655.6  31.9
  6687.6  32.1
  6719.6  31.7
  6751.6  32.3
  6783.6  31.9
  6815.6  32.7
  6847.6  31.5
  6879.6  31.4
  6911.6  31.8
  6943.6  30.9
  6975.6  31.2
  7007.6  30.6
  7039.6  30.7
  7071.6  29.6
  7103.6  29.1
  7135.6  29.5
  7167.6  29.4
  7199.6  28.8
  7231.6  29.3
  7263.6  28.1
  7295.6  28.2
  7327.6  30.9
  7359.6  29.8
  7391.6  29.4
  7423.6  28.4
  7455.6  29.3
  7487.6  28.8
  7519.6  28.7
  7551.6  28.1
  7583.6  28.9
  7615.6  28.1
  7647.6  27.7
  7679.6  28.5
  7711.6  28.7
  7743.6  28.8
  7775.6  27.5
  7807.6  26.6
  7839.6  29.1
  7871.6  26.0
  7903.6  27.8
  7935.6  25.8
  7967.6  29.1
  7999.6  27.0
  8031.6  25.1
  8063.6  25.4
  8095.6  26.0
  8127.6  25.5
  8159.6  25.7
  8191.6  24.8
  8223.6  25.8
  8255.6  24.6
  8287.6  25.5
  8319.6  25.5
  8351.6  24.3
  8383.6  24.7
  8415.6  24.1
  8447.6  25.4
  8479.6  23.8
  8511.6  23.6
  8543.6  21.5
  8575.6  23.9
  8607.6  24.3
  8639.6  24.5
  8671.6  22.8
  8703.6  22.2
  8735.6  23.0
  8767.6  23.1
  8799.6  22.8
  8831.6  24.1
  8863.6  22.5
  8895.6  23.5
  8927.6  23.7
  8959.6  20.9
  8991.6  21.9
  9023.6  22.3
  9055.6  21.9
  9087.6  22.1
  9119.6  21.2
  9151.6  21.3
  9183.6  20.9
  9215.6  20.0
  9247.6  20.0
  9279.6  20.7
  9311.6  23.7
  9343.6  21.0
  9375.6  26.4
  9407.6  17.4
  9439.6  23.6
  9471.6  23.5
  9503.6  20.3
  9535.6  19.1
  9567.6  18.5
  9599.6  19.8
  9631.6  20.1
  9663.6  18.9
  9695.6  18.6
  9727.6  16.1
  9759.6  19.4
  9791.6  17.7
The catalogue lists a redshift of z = 0.000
